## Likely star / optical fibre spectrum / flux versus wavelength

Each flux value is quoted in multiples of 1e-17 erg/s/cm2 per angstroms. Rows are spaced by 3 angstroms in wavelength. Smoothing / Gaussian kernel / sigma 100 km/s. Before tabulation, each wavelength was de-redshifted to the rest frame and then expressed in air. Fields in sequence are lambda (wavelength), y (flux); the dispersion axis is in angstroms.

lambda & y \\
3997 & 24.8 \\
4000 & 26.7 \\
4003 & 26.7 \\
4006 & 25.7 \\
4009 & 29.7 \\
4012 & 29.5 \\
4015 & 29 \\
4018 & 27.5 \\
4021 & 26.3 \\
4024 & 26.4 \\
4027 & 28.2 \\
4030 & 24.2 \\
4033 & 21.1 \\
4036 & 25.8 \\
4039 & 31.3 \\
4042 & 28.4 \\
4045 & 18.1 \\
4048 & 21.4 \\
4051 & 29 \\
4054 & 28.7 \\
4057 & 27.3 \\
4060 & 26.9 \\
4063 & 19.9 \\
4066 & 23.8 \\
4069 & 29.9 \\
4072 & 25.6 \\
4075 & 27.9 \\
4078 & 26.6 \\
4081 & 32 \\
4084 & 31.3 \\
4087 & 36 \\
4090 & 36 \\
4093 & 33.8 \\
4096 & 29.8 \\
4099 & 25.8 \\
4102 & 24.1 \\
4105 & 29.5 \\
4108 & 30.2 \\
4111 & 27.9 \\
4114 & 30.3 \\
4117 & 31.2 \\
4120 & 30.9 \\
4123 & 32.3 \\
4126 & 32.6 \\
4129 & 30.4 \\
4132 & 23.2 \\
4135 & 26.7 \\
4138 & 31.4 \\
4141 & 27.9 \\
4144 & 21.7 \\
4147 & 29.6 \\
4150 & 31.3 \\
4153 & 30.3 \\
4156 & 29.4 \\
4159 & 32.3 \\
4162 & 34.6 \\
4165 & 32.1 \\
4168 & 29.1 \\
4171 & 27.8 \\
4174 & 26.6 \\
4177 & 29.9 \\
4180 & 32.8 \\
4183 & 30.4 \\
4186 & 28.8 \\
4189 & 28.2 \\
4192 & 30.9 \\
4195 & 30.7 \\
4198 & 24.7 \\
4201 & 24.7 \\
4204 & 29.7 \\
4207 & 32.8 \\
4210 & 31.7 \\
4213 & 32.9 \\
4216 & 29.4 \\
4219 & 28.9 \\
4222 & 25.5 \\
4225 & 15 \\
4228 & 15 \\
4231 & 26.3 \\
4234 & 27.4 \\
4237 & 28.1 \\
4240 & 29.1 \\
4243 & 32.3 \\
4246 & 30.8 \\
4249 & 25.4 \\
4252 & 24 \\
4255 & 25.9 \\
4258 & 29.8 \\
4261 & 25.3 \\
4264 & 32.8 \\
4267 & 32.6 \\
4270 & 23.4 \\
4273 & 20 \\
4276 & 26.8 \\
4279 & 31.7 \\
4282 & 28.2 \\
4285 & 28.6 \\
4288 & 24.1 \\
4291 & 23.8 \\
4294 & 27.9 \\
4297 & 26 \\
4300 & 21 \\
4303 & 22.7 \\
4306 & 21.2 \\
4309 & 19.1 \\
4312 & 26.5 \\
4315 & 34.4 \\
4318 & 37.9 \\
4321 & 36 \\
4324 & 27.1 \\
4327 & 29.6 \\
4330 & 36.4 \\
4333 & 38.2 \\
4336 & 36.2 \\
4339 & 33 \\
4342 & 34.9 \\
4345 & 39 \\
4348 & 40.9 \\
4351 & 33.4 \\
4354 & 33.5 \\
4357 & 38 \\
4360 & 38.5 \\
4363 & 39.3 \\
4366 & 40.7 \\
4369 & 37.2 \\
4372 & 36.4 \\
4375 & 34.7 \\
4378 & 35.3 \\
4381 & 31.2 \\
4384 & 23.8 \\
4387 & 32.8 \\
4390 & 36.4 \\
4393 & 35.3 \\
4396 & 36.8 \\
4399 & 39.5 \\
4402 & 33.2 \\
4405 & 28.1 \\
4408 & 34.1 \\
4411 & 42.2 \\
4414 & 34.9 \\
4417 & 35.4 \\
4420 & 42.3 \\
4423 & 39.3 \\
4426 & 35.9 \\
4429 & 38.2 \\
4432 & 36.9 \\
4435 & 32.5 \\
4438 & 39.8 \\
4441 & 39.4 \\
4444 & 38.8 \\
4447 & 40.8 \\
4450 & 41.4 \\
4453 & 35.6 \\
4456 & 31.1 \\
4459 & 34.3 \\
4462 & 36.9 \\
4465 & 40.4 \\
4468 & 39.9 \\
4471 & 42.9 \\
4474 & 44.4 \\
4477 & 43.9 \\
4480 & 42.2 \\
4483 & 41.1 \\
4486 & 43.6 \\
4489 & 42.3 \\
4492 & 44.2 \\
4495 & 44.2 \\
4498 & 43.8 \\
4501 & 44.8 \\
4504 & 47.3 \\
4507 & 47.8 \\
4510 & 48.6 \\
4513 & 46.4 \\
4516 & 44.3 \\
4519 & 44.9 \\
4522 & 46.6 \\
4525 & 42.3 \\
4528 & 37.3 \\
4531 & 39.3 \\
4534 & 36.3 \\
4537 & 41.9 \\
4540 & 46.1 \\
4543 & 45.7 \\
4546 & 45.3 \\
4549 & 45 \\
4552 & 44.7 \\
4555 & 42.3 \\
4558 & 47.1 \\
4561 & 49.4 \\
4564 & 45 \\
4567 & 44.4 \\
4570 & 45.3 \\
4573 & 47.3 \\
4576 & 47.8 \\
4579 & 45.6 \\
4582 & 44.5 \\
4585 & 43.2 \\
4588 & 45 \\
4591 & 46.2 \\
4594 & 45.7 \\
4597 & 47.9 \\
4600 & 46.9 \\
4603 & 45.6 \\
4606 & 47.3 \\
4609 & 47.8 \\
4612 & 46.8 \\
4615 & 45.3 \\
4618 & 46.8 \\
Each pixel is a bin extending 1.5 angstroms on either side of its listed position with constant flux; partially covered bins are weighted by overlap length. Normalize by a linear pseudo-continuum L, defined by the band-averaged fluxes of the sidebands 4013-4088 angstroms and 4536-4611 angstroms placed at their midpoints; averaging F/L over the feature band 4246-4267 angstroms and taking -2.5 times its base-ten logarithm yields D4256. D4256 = 0.23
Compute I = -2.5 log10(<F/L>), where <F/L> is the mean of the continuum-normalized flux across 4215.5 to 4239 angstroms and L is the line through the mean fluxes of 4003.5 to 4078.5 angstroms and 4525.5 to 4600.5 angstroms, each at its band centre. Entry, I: 0.32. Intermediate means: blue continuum 26.3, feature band 24.3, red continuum 44.5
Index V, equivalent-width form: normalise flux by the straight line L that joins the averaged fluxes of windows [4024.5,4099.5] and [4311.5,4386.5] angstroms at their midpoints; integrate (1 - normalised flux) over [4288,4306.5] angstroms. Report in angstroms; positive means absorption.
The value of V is 5.33 angstroms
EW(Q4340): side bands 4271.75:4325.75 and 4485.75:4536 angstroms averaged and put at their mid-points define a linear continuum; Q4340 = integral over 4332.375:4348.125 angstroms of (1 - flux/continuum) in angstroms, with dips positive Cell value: -3.4 angstroms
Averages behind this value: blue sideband 26.9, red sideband 43.8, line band 36.6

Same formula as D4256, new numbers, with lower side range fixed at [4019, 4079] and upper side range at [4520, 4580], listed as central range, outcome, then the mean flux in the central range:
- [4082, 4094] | -0.25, 34.2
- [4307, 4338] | 0.13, 32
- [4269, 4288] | 0.29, 26.3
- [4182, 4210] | 0.08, 29.1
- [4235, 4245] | 0.11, 29.8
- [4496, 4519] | -0.08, 46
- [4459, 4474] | 0.03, 39.9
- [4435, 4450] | 0.03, 39.1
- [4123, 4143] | 0.00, 28.8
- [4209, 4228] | 0.22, 26.1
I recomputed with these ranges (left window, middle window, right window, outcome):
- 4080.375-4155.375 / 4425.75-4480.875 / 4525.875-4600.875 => 0.06 mag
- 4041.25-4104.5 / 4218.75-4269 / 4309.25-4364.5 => 0.21 mag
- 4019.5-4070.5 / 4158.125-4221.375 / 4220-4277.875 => -0.15 mag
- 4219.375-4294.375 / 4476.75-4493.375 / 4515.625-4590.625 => -0.07 mag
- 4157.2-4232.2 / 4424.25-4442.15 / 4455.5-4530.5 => 0.08 mag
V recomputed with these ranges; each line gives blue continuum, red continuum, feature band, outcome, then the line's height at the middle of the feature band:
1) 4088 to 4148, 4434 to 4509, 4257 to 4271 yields 2.1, 34.2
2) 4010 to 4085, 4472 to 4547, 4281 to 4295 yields 3.6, 35.6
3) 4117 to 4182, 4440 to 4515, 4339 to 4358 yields 0.4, 37.1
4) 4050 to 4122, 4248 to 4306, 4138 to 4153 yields -0.1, 28.1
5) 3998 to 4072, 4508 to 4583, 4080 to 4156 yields -1.6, 29.3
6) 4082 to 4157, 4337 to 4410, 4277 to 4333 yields 9.4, 33.8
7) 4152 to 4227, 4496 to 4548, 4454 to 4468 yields 1.8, 41.3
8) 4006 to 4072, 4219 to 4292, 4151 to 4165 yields -2.8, 26.3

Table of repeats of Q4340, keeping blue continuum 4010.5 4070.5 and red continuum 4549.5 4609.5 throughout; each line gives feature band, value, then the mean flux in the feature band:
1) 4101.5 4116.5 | -0.1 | 28.9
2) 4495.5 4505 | -0.5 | 45.1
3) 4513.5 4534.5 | 0.9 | 42.1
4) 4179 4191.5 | 0.6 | 30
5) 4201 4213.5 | 0.6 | 30.8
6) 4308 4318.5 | 2.0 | 29.2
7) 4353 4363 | 0.2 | 37.2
